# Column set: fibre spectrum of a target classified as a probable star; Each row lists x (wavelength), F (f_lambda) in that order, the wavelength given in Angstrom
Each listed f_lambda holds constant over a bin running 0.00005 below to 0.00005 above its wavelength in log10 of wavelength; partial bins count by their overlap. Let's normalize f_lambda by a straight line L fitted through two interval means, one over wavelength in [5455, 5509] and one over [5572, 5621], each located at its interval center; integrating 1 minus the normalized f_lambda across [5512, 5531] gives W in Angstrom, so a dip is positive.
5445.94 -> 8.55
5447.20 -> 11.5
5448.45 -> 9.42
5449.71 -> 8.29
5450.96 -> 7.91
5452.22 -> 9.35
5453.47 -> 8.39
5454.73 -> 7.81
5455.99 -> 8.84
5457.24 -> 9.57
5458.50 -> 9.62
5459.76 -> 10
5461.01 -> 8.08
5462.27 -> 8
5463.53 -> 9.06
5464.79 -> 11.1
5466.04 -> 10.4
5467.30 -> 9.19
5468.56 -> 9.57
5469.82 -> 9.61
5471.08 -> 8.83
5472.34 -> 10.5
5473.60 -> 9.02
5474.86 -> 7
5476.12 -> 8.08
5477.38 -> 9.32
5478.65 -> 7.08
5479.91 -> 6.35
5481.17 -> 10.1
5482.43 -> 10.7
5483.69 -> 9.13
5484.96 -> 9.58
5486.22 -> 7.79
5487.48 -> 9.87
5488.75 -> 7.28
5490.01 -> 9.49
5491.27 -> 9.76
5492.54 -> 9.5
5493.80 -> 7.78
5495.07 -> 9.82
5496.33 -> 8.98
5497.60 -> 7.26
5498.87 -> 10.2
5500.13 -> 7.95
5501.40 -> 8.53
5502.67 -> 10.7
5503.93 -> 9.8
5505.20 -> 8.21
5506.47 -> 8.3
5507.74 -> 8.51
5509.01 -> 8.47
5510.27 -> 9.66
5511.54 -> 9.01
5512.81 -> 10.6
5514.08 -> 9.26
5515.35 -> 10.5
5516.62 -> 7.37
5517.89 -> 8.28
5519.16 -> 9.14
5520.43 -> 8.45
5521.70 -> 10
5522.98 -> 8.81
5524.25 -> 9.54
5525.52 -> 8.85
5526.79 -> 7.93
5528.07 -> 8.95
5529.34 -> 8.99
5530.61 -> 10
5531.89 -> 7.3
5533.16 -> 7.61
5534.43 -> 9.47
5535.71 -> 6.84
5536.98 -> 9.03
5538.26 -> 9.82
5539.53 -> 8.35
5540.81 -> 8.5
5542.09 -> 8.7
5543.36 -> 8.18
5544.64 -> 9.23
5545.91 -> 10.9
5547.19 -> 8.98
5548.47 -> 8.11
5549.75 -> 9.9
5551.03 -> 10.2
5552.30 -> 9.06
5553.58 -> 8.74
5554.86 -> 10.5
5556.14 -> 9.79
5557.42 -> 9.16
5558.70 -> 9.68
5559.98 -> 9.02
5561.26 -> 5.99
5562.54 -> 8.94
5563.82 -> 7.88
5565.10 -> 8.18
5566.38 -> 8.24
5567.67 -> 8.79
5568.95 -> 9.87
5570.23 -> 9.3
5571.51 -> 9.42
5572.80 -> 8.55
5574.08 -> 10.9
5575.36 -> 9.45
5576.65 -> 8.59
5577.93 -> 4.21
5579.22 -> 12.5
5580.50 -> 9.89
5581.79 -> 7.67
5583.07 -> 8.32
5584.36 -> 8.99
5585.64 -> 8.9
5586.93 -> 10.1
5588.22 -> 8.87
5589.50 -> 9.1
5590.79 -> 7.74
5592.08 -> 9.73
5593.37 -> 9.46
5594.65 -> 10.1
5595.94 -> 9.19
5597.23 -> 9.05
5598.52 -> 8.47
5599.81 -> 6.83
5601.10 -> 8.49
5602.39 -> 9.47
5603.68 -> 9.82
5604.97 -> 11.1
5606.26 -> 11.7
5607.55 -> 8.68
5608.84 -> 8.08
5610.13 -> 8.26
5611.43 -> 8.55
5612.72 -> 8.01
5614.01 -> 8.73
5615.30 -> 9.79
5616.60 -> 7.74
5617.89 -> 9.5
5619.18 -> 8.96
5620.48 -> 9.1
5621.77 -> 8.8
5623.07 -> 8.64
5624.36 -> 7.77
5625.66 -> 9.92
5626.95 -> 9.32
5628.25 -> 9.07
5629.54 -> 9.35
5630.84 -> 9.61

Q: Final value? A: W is -0.2 Angstrom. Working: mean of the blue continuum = 9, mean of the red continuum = 9.02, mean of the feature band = 9.1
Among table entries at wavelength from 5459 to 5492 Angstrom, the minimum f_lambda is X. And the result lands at 6.35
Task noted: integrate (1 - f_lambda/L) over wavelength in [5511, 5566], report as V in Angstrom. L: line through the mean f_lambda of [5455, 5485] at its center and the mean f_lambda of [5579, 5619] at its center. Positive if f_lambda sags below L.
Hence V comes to 1.0 Angstrom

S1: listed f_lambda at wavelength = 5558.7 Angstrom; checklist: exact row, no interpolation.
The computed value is 9.68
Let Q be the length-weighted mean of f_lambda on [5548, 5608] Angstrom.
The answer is 9.08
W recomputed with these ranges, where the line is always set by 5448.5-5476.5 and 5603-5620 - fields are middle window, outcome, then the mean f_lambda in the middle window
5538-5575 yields 0.2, 9.06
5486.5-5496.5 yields 0.0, 9.02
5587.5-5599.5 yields 0.1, 9.02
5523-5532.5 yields 0.3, 8.8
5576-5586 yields 0.5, 8.63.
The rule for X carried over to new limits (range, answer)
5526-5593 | 4.21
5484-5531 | 7.26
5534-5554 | 6.84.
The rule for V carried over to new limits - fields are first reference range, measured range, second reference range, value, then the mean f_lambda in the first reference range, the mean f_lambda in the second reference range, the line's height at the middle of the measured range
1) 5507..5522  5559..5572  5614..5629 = 0.6 Angstrom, 9.08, 8.96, 9.02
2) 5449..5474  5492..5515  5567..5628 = 0.2 Angstrom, 9.16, 9.03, 9.12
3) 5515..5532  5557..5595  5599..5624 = 0.0 Angstrom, 8.88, 8.94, 8.92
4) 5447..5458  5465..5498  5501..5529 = 0.1 Angstrom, 8.92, 9.04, 8.98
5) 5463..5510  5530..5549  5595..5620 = 0.5 Angstrom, 9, 8.98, 8.99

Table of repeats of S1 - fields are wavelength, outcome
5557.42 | 9.16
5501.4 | 8.53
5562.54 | 8.94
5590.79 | 7.74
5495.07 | 9.82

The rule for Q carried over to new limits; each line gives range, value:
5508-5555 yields 8.99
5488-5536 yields 8.89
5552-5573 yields 8.89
